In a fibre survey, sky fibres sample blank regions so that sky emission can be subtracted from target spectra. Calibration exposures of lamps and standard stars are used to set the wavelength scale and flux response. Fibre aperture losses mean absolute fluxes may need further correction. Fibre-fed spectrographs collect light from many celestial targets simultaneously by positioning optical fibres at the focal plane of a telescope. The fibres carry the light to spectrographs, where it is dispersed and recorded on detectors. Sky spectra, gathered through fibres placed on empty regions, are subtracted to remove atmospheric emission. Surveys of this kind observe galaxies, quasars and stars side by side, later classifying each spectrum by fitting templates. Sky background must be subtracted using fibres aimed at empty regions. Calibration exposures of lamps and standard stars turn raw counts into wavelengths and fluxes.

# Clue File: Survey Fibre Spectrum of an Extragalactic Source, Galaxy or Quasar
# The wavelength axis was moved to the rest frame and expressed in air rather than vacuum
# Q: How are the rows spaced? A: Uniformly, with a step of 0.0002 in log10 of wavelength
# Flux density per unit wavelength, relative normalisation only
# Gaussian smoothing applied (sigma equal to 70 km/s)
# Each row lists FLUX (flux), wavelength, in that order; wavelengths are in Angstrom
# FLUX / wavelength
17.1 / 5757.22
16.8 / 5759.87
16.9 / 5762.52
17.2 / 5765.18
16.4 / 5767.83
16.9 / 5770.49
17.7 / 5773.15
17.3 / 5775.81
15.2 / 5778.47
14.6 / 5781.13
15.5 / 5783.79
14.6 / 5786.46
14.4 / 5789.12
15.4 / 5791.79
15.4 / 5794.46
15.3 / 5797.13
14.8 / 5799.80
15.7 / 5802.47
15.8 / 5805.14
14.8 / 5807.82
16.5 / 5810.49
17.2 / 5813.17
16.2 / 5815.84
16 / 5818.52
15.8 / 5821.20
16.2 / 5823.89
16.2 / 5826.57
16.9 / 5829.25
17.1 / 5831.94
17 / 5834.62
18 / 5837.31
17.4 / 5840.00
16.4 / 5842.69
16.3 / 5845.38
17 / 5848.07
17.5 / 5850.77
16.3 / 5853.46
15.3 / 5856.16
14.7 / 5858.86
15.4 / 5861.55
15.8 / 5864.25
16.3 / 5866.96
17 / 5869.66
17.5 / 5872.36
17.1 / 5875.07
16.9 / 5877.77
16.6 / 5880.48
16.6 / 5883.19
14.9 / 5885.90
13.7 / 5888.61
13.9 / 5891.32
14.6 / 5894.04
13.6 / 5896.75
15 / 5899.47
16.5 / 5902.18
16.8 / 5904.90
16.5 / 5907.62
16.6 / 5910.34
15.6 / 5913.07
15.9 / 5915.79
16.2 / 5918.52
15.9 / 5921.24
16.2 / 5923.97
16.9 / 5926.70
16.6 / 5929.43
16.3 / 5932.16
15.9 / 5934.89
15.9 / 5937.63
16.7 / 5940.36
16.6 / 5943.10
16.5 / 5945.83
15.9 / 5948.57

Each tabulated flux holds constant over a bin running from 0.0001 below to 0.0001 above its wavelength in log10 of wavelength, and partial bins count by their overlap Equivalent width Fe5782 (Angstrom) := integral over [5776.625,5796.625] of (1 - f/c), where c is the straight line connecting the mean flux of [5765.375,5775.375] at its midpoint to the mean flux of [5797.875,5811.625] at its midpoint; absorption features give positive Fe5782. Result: 1.5 Angstrom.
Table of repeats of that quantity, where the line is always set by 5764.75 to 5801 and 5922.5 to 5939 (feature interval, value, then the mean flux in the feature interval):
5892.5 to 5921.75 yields 0.9 Angstrom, 15.7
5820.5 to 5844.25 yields -1.3 Angstrom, 16.8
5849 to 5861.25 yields 0.1 Angstrom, 15.9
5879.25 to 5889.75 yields 0.4 Angstrom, 15.5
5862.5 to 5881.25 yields -0.8 Angstrom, 16.7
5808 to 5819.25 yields -0.3 Angstrom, 16.3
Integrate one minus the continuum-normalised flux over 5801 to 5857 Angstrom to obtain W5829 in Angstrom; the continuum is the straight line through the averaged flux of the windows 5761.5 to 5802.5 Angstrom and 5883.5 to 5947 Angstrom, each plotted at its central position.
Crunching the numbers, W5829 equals -2.29 Angstrom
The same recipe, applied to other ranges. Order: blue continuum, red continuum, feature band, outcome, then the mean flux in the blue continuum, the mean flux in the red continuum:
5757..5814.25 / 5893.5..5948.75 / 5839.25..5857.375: -0.7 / 15.9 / 16.1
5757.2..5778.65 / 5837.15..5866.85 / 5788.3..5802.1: 1.3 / 16.9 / 16.3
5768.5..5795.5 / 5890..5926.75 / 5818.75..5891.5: -2.9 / 15.7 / 15.7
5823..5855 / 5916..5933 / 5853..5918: 3.0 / 16.9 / 16.3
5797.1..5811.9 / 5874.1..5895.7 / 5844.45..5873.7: -1.5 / 15.5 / 15.5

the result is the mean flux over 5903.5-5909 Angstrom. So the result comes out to 16.6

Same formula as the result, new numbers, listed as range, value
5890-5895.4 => 14.2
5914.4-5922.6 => 16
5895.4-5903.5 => 15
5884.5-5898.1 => 14.2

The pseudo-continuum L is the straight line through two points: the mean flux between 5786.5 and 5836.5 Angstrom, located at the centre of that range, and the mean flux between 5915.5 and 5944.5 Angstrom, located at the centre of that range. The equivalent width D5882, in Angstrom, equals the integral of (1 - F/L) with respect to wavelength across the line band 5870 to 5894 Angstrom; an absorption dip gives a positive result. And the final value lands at 0.4 Angstrom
